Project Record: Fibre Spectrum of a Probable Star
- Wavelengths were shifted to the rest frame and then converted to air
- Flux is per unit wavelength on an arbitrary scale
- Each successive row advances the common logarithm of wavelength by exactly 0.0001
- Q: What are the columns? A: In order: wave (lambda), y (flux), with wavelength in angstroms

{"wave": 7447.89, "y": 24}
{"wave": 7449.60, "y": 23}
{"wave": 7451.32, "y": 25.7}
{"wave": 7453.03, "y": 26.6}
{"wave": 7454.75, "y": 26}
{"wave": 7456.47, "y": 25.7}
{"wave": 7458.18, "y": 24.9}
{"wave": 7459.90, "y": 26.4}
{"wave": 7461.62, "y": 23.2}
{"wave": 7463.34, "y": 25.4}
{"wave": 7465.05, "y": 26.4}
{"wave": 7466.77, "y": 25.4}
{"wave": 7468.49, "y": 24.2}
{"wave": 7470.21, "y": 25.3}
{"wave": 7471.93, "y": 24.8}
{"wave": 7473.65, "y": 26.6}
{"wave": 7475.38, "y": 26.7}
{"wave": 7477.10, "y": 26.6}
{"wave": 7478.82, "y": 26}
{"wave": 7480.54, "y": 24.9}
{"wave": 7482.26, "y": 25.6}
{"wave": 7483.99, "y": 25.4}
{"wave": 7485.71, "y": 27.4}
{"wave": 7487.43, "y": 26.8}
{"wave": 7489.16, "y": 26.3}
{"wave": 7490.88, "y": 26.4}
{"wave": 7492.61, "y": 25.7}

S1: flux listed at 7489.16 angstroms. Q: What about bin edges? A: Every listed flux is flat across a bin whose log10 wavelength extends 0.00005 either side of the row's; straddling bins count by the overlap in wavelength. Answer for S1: 26.3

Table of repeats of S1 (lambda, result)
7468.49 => 24.2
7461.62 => 23.2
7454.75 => 26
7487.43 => 26.8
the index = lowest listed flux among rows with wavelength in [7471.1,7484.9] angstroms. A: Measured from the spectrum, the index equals 24.8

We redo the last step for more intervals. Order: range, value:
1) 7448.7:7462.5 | 23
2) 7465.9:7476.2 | 24.2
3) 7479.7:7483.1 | 24.9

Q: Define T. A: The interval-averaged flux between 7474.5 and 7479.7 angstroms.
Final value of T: 26.4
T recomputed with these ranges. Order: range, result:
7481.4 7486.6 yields 26.1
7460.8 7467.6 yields 25.1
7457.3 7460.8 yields 25.6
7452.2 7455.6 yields 26.3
